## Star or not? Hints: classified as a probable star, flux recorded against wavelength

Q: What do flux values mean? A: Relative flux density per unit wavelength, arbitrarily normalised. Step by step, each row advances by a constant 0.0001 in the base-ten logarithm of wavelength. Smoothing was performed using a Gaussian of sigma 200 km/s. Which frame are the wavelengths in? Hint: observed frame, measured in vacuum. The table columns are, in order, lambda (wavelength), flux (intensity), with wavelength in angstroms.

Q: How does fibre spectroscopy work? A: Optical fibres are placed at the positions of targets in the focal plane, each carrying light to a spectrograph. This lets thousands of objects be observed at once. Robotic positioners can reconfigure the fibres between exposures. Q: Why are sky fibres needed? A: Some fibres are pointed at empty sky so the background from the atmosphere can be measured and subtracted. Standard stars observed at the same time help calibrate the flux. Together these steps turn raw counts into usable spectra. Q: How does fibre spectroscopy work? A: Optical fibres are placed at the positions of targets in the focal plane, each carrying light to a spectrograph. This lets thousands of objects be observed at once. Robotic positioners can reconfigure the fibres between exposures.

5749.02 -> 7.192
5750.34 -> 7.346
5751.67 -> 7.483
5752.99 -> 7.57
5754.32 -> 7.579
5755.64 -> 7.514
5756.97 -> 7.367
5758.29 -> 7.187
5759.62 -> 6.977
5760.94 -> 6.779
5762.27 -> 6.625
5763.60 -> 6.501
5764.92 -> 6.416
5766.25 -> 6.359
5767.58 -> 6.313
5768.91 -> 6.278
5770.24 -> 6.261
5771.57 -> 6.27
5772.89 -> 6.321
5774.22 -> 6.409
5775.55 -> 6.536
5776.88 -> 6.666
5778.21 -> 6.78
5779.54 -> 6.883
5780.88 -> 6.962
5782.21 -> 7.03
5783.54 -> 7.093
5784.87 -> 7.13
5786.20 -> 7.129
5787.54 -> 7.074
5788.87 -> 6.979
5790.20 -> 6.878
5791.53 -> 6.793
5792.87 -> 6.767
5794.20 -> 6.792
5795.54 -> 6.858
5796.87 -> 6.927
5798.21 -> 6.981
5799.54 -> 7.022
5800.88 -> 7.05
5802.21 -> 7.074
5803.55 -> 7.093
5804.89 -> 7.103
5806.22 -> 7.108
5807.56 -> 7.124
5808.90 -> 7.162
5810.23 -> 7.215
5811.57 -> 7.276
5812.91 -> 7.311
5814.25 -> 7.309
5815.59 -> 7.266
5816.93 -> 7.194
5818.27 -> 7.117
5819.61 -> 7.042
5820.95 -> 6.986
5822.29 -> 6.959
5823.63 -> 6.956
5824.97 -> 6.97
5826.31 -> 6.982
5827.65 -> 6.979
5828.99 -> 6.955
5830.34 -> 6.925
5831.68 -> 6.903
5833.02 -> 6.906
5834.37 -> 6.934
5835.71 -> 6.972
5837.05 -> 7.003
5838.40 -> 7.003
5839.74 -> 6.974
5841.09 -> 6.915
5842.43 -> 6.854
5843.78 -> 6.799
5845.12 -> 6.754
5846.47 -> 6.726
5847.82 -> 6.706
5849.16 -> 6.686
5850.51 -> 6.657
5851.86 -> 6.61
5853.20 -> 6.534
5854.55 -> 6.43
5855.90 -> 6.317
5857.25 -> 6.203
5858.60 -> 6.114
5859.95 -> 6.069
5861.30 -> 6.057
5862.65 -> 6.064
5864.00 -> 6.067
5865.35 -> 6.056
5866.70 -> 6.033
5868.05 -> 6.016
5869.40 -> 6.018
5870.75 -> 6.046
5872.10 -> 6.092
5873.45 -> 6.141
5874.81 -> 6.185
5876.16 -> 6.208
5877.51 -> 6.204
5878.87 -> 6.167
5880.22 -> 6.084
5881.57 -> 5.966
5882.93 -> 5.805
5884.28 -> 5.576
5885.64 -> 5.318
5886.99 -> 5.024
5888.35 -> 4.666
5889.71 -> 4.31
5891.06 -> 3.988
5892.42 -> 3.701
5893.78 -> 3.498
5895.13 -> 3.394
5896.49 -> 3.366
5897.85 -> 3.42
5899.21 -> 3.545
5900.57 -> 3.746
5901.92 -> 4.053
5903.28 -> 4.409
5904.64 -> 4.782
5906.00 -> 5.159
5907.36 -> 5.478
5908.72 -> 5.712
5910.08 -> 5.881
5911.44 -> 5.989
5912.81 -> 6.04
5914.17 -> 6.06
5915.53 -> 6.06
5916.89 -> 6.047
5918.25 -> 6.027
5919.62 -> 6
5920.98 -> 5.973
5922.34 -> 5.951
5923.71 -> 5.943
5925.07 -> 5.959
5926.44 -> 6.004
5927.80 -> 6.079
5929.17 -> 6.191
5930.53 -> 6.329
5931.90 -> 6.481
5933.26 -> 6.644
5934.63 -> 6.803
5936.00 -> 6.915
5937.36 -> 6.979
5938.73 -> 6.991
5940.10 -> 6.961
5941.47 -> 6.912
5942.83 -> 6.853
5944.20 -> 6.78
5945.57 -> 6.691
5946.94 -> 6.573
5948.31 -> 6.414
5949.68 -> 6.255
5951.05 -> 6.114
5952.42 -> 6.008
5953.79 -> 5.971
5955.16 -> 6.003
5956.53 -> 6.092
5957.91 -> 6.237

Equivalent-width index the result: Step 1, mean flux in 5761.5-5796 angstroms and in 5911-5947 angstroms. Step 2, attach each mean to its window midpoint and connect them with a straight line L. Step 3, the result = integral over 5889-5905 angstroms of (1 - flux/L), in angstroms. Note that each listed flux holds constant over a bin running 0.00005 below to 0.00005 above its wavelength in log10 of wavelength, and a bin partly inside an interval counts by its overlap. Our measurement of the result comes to 6.5 angstroms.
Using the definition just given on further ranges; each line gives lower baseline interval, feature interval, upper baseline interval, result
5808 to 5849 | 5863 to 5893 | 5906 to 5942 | 4.4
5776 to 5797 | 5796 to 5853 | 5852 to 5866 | -3.8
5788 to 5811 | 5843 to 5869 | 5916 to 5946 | 1.5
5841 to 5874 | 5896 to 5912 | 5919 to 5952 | 4.4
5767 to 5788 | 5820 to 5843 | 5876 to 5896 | -4.3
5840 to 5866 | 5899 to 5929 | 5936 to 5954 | 4.7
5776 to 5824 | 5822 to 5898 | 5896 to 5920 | -1.0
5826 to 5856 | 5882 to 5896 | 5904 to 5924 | 3.7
